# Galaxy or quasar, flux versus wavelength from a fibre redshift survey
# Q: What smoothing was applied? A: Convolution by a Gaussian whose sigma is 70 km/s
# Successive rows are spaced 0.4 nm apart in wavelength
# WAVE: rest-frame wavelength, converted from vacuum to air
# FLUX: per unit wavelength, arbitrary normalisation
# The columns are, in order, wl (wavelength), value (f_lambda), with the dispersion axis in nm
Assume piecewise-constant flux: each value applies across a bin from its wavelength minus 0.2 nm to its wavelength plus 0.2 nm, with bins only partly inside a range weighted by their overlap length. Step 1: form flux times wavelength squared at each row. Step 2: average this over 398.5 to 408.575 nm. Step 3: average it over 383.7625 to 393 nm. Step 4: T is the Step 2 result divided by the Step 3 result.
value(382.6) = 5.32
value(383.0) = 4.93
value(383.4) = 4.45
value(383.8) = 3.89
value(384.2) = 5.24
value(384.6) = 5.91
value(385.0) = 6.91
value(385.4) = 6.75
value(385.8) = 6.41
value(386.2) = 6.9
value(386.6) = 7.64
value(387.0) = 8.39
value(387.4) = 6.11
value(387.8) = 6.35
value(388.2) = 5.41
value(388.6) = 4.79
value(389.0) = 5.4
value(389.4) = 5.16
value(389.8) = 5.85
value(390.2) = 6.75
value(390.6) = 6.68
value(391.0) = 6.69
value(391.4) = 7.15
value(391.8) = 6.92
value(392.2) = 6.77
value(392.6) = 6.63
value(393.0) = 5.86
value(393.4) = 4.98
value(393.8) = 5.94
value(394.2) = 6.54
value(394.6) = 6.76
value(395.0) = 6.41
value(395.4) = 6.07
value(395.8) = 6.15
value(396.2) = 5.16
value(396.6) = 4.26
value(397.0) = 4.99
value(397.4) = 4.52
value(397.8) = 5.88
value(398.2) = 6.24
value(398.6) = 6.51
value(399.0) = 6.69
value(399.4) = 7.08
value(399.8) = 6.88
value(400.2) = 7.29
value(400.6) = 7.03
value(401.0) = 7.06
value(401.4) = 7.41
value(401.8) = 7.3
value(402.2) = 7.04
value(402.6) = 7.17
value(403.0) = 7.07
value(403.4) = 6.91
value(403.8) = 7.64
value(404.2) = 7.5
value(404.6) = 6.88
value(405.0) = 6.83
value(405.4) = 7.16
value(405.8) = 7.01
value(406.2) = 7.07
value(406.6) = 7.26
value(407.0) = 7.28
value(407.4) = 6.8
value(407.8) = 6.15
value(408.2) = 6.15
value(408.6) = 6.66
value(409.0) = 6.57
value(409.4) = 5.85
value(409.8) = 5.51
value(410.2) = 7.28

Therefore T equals 1.2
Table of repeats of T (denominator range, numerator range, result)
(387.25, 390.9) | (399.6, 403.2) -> 1.30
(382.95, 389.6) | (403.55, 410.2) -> 1.27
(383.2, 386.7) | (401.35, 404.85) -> 1.32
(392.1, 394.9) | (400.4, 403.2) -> 1.20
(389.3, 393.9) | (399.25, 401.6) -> 1.18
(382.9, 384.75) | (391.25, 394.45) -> 1.37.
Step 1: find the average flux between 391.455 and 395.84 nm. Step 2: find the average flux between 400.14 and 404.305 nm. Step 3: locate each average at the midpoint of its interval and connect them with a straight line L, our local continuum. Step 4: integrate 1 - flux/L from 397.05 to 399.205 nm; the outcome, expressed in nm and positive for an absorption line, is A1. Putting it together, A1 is 0.28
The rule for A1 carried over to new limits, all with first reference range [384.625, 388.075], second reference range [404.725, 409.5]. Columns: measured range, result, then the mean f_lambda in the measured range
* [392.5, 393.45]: 0.13 nm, 5.87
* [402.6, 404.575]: -0.14 nm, 7.23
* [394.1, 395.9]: 0.11 nm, 6.39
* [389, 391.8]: 0.20 nm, 6.35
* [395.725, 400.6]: 0.56 nm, 6.01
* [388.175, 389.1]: 0.23 nm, 5.14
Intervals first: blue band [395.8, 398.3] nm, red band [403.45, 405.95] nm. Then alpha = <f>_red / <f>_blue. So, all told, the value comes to 1.4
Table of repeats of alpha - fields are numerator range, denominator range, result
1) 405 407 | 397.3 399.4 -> 1.16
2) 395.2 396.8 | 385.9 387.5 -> 0.74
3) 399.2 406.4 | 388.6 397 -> 1.18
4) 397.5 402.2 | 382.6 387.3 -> 1.12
